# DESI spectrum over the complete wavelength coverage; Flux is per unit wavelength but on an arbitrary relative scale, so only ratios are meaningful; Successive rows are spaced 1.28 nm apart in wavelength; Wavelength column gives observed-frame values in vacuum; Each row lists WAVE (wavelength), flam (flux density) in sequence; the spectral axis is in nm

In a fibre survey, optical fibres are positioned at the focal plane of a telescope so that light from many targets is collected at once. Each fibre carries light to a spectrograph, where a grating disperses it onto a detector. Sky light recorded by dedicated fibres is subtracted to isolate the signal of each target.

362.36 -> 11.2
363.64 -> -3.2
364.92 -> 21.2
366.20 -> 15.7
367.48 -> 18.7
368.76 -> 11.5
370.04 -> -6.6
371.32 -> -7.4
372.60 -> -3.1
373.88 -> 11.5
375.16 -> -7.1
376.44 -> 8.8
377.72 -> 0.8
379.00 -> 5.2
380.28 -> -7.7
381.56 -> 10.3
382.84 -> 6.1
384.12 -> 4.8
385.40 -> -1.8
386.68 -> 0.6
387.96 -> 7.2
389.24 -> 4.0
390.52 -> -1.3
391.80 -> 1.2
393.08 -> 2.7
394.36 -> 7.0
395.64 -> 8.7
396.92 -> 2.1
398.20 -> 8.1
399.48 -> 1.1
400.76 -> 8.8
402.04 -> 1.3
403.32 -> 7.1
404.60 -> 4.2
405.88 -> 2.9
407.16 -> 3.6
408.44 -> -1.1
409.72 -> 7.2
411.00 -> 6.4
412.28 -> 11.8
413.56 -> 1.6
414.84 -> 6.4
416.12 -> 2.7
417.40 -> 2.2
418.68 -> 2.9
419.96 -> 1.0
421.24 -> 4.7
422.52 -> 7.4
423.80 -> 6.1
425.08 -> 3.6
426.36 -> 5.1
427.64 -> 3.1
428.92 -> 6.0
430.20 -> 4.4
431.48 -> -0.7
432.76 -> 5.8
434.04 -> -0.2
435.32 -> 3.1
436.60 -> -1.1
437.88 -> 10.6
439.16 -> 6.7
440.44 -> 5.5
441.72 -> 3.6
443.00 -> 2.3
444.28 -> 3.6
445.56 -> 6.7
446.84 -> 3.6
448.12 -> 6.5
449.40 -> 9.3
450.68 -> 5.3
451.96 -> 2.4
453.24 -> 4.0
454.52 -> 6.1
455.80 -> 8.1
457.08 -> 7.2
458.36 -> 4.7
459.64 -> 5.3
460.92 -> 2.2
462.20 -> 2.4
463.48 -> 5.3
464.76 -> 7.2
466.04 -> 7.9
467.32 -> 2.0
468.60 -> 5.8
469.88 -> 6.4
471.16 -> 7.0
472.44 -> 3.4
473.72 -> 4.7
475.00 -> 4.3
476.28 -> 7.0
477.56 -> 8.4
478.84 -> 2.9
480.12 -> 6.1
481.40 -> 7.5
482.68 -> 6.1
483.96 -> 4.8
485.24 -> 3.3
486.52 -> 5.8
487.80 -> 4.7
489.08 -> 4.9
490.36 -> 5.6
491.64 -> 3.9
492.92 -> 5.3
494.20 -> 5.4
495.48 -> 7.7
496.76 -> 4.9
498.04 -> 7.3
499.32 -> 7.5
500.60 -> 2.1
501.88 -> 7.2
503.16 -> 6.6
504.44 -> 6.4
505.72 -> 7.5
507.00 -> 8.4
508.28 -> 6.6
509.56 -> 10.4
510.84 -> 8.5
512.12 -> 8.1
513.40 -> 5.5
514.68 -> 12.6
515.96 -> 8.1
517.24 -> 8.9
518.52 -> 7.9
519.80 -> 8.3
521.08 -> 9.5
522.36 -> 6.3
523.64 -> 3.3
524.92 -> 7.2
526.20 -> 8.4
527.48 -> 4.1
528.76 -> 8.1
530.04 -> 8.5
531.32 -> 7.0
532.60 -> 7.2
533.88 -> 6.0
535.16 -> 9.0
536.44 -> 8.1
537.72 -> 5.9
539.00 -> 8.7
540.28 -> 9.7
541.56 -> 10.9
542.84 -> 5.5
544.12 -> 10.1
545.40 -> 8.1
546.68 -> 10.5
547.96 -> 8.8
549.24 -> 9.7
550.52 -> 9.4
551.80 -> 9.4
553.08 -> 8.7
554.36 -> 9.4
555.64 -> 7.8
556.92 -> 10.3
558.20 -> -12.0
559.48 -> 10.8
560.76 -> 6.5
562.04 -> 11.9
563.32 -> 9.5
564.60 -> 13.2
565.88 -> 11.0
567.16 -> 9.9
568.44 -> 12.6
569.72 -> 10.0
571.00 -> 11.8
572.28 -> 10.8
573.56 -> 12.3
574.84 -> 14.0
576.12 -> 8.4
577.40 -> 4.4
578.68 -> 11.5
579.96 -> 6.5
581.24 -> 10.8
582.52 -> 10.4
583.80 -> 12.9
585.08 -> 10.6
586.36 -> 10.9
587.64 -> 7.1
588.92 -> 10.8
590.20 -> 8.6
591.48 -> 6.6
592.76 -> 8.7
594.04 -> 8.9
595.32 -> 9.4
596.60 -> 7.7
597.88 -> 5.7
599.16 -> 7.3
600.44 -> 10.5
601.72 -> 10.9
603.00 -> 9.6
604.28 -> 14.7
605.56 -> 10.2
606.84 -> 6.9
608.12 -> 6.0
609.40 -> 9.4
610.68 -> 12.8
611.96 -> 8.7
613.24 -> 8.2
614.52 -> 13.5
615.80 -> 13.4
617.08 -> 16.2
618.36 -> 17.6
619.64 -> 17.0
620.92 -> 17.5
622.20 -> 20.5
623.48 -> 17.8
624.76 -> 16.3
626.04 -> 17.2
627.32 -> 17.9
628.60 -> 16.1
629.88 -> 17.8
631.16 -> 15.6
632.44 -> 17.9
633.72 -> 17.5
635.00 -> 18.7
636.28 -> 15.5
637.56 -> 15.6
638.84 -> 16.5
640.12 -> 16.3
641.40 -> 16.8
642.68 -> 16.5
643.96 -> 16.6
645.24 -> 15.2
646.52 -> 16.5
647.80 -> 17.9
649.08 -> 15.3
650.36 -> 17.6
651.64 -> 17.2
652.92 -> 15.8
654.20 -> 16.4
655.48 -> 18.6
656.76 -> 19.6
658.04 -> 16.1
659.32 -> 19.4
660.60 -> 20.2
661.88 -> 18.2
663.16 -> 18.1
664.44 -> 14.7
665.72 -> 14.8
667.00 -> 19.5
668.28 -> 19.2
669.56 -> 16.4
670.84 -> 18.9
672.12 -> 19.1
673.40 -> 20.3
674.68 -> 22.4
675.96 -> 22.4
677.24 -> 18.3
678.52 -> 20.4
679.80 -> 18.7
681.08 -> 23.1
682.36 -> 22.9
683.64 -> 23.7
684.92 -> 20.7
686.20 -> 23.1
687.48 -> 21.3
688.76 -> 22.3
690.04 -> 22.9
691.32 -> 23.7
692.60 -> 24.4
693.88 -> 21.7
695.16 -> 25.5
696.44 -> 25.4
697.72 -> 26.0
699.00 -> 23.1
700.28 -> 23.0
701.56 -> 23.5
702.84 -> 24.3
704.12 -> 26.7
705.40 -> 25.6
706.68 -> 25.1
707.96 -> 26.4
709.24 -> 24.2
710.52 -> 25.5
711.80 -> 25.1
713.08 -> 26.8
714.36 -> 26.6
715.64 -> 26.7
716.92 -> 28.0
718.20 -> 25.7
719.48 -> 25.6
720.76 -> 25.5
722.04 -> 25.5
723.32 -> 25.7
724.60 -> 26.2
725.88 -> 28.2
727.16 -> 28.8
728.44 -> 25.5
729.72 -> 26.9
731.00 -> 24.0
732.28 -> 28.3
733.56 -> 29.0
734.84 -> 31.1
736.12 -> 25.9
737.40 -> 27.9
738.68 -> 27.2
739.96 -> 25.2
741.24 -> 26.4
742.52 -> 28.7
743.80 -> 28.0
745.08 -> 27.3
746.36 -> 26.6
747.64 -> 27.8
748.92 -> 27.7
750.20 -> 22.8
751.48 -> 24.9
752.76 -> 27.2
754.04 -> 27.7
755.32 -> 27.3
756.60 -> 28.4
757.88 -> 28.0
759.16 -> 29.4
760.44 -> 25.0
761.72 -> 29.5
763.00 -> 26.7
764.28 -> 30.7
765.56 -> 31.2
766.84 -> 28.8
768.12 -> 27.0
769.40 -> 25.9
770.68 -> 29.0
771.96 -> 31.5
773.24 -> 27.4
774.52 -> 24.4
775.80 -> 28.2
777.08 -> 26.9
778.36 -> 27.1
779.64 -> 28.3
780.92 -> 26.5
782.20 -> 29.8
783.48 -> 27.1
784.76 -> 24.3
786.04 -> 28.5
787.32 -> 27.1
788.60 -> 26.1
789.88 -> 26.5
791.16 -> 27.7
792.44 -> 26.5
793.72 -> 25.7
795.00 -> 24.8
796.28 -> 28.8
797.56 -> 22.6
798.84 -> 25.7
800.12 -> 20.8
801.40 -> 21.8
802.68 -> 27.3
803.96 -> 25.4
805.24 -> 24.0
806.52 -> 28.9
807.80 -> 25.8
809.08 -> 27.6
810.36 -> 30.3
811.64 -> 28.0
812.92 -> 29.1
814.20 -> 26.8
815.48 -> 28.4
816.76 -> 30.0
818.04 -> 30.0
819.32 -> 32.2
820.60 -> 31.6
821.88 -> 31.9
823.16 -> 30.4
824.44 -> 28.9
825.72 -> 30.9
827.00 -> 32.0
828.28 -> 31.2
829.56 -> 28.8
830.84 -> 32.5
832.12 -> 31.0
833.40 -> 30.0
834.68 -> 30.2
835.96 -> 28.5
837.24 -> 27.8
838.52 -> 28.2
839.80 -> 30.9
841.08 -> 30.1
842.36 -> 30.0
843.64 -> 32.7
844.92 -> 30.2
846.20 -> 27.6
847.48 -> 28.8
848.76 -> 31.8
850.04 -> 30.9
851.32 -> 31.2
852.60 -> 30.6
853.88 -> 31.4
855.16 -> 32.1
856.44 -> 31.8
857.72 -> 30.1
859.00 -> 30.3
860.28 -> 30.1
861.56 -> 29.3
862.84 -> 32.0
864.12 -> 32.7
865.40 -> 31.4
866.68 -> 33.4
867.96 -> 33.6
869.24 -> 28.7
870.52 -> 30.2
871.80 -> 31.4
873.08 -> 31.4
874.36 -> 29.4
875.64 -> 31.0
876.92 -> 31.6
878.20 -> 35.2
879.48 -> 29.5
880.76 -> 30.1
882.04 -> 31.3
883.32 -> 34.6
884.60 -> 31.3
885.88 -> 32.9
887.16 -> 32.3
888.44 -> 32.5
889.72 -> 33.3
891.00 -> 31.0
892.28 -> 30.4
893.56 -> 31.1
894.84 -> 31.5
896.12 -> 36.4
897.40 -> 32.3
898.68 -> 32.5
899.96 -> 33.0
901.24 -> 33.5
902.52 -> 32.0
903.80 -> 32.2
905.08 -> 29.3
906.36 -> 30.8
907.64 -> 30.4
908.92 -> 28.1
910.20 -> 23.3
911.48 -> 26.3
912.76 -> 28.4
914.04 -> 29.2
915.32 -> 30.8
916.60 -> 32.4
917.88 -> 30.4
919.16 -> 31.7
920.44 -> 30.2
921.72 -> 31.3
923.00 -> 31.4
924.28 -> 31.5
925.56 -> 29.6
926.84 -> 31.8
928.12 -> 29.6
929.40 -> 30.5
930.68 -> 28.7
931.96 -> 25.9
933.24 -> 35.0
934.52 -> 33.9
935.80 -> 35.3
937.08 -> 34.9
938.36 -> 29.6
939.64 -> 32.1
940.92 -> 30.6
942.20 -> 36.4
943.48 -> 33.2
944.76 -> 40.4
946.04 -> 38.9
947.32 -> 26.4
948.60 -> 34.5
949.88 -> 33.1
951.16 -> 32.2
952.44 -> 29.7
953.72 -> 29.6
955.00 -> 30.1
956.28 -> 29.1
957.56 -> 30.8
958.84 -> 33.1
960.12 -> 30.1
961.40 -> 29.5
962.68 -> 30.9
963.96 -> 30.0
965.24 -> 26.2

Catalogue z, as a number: 0.545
